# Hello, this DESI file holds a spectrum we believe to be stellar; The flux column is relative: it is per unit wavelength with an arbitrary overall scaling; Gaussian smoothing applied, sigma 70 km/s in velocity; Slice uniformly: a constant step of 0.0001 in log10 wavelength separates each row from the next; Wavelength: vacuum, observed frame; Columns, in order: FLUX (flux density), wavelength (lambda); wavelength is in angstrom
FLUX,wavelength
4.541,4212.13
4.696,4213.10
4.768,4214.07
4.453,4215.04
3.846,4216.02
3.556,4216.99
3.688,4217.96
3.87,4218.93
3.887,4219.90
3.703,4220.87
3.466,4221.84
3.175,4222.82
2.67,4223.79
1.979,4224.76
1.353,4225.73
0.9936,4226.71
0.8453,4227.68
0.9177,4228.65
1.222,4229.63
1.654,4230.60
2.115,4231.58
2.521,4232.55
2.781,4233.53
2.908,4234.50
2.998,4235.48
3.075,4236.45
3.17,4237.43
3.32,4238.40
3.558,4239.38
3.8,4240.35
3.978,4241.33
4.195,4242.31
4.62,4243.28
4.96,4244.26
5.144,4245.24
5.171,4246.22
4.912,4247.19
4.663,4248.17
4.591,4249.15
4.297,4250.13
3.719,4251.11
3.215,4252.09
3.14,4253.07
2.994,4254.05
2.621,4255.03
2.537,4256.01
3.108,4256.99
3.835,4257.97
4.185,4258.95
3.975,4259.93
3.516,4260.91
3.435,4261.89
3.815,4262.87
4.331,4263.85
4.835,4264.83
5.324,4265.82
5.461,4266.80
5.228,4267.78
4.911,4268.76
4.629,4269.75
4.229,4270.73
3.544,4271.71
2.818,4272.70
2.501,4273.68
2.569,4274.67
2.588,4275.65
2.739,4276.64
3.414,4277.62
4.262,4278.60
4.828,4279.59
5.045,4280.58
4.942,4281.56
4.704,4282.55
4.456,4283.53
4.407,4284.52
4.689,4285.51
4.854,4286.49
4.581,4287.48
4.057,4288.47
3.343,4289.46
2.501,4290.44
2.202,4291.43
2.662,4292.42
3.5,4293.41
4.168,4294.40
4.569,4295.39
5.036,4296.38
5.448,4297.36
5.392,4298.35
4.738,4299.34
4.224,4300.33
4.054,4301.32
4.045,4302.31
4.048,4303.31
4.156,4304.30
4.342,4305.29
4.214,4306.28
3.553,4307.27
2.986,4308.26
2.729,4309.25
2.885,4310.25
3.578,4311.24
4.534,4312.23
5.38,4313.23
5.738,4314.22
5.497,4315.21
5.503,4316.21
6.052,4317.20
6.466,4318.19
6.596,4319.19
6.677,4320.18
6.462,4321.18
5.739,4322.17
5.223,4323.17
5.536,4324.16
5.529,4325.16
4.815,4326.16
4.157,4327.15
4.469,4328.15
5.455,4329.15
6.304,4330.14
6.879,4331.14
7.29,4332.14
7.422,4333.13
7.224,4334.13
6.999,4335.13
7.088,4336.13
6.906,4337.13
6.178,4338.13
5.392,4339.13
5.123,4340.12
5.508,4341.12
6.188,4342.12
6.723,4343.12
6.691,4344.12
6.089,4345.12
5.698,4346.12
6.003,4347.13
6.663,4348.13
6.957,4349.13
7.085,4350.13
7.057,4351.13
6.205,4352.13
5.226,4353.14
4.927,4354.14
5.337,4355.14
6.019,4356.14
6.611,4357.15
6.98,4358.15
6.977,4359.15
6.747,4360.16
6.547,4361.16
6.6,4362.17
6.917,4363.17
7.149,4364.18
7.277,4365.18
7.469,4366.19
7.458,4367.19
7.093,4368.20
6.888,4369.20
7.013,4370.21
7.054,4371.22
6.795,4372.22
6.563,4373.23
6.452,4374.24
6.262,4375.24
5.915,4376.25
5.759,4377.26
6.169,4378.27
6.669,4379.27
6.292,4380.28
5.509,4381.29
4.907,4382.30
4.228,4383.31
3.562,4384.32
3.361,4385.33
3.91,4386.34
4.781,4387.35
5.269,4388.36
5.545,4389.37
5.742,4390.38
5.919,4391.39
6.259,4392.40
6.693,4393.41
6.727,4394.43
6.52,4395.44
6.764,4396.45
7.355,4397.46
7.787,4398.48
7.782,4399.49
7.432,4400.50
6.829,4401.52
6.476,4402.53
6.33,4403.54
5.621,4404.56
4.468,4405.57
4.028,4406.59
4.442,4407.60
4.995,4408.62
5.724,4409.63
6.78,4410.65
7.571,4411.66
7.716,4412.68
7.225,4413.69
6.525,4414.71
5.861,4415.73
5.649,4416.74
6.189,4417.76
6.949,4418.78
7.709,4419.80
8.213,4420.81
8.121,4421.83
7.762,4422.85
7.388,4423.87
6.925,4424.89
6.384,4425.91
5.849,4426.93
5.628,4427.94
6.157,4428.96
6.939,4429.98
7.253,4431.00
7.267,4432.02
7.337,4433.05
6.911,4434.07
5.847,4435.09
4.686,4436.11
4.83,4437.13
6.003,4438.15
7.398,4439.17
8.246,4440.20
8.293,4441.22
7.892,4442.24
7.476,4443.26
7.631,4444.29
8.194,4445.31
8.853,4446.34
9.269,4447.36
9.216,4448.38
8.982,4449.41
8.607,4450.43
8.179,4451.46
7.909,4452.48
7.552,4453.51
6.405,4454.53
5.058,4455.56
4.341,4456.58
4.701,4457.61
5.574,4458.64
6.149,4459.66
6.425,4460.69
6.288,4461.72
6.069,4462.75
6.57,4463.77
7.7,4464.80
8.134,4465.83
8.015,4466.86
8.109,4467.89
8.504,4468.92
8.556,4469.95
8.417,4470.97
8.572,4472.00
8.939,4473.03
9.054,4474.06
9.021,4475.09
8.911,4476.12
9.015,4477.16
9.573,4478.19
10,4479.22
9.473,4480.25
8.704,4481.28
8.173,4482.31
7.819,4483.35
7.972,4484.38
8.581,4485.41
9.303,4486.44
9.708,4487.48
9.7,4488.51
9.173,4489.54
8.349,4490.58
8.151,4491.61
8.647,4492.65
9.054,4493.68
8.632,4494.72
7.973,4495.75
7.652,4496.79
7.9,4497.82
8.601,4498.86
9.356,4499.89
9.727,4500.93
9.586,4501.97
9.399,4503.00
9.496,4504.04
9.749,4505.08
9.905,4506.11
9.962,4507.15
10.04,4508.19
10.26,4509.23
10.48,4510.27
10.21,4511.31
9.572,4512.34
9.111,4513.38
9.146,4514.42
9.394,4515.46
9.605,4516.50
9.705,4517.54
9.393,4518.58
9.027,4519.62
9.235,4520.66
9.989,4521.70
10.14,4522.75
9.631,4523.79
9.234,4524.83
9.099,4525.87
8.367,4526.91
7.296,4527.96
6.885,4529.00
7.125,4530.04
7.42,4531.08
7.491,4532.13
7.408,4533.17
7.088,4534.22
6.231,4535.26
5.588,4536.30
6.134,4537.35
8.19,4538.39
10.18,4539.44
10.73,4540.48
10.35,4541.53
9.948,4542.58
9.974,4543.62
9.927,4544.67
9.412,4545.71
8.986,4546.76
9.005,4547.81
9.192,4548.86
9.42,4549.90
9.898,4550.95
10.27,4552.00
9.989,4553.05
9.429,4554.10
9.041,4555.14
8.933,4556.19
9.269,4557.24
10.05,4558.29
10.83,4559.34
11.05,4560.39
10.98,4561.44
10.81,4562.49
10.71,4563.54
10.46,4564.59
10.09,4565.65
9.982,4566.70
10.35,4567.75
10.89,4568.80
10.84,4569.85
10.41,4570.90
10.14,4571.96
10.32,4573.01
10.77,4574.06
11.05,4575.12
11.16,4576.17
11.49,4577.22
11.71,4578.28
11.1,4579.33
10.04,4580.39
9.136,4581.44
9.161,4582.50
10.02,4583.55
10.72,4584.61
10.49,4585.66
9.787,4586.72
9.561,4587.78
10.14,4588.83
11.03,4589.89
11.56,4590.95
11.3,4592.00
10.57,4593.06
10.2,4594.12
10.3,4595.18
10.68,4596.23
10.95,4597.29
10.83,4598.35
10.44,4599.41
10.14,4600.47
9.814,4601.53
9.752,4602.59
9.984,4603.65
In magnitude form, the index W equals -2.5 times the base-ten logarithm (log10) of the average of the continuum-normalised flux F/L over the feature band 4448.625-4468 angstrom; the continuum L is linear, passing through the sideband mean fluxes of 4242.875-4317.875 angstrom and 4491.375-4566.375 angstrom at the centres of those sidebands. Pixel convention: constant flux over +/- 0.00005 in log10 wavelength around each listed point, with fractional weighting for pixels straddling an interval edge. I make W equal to 0.128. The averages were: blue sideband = 4.13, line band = 6.89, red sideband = 9.19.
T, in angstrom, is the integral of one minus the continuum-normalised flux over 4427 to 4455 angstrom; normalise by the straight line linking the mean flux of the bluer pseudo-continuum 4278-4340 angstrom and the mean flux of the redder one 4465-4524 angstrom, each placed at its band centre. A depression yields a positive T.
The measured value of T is 2.0 angstrom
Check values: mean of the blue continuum 4.95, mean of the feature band 7.35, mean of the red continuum 9.09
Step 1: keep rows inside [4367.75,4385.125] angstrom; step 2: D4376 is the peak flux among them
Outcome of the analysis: 7.093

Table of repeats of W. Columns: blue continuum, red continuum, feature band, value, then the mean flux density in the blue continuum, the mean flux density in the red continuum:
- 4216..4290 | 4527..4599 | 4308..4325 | -0.06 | 3.62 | 9.74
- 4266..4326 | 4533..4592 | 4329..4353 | -0.21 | 4.42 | 9.88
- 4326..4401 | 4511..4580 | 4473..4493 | -0.07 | 6.24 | 9.5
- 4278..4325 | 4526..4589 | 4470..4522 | -0.10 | 4.57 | 9.55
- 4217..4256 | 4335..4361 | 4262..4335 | 0.07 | 3.22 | 6.28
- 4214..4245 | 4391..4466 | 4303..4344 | -0.13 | 3.06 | 6.79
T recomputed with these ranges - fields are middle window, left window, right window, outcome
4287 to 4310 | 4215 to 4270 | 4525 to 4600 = 3.4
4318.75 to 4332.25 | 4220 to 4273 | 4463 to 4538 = -1.7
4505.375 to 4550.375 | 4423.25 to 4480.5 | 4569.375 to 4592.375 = 1.3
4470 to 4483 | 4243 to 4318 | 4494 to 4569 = -1.3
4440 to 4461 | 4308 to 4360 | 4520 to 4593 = 1.2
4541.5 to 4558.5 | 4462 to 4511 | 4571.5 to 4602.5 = 0.5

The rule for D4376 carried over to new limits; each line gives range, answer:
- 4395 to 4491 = 10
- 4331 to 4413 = 7.787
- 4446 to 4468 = 9.269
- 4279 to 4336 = 7.422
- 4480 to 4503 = 9.727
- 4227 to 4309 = 5.461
